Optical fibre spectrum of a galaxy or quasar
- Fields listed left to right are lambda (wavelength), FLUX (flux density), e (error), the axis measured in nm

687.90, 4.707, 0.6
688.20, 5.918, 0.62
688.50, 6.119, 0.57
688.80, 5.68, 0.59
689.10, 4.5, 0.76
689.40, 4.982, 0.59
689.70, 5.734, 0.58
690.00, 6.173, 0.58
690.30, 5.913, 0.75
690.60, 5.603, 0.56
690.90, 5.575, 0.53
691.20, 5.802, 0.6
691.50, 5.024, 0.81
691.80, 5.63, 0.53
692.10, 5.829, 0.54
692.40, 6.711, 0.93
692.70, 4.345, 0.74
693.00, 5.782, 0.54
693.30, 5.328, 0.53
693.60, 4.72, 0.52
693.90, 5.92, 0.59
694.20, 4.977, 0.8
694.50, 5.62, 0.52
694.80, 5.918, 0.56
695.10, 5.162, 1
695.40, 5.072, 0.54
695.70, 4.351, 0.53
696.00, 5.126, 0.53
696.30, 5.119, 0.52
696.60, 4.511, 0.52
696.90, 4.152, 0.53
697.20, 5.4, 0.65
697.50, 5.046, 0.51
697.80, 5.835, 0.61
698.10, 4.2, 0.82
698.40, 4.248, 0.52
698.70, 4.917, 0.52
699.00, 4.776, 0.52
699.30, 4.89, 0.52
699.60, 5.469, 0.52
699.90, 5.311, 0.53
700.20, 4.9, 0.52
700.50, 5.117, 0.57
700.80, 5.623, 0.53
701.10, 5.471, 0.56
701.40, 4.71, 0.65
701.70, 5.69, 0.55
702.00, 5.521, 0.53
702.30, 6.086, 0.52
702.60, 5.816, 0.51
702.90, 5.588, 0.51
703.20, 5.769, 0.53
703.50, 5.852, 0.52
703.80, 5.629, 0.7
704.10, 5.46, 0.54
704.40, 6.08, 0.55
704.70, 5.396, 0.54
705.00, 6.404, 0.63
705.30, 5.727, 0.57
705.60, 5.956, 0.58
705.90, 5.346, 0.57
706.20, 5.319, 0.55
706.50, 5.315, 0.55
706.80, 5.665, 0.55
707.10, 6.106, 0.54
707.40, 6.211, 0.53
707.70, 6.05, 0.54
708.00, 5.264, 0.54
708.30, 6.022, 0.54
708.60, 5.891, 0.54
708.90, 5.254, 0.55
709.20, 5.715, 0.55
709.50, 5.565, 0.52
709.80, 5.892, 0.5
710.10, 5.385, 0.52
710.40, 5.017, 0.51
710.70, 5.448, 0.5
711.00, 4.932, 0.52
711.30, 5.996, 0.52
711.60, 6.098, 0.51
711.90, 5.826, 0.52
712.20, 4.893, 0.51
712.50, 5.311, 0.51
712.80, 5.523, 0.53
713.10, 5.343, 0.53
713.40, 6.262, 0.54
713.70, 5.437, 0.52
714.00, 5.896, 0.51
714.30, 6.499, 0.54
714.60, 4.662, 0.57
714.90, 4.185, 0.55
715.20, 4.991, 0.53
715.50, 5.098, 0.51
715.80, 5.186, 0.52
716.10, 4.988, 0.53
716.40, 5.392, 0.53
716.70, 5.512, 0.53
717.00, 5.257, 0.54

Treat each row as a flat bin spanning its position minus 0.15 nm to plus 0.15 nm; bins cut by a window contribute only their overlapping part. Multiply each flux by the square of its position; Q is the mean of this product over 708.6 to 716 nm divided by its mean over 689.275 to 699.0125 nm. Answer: 1.1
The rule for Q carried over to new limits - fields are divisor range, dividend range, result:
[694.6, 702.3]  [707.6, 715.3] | 1.12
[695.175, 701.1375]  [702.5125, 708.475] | 1.18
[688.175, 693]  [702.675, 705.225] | 1.07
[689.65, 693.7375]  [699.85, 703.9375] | 1.02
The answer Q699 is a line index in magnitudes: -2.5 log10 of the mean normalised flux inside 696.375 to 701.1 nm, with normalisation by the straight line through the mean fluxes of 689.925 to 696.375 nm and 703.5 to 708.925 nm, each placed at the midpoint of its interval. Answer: 0.12 mag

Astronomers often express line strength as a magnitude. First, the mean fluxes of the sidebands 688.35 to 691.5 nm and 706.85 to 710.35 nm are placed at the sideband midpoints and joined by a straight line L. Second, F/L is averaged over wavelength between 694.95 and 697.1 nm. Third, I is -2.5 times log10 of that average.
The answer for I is 0.17 mag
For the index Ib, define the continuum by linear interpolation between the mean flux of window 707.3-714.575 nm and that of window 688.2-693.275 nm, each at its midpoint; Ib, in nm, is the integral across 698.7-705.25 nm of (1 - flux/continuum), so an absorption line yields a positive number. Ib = 0.143 nm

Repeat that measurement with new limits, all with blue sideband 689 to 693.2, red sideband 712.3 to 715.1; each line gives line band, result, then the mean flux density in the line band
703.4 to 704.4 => -0.04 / 5.7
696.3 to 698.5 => 0.29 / 4.81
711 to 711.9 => -0.06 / 5.82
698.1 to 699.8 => 0.22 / 4.82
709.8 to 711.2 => 0.04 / 5.3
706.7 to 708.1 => -0.11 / 5.89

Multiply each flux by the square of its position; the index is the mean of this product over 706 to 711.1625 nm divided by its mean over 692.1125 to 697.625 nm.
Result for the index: 1.12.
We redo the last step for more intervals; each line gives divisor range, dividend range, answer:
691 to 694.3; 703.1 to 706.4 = 1.08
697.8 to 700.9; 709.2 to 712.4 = 1.14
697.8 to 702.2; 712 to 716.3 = 1.08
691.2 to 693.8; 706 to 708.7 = 1.10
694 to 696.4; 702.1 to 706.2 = 1.14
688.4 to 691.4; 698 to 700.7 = 0.90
